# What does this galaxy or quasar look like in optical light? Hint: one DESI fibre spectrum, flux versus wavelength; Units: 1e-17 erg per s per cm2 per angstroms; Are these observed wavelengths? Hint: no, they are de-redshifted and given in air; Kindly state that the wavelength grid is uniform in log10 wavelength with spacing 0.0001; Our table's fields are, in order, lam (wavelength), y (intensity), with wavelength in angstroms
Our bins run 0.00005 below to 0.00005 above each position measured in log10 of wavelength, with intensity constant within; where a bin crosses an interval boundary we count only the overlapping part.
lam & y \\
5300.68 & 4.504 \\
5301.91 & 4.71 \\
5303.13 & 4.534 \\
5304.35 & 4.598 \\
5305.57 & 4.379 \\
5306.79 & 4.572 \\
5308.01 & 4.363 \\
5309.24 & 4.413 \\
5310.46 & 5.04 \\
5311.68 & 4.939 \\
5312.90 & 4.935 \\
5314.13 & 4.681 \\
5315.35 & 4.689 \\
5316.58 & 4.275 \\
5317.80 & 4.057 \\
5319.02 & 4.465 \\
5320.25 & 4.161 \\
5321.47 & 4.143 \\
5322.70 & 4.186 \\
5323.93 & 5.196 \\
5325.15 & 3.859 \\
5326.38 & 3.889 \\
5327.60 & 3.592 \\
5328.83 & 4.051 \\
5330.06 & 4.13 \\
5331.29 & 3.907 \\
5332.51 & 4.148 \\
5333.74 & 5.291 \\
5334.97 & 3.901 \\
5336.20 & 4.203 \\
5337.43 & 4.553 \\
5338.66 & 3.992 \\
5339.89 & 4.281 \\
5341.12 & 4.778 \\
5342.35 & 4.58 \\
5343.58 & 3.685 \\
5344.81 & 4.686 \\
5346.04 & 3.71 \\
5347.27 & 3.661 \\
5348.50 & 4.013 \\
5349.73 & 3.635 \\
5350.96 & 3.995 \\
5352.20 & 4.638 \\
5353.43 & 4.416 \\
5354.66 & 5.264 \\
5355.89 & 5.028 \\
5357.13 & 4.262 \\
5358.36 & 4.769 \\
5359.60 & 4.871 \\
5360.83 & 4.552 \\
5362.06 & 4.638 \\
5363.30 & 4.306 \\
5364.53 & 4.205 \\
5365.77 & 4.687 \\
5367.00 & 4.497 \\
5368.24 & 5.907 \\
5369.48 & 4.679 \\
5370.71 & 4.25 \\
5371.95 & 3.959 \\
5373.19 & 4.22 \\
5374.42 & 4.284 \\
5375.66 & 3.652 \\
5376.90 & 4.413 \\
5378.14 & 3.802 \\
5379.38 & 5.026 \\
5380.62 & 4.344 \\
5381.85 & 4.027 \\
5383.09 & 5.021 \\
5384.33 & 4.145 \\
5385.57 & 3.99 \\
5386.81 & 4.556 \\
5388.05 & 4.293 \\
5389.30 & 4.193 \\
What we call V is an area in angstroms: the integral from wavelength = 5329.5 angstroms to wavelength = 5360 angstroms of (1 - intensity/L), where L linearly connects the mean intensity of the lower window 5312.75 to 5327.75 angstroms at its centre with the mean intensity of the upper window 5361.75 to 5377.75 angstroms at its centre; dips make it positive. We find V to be 0.3 angstroms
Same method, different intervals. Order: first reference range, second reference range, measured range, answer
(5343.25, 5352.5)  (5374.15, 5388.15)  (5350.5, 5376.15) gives -2.5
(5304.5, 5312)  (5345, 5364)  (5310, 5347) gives 1.6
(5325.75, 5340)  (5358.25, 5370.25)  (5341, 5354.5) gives 0.7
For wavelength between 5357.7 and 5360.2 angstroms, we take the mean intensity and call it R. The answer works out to 4.8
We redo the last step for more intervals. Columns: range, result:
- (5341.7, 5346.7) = 4.17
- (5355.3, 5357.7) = 4.64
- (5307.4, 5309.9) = 4.39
